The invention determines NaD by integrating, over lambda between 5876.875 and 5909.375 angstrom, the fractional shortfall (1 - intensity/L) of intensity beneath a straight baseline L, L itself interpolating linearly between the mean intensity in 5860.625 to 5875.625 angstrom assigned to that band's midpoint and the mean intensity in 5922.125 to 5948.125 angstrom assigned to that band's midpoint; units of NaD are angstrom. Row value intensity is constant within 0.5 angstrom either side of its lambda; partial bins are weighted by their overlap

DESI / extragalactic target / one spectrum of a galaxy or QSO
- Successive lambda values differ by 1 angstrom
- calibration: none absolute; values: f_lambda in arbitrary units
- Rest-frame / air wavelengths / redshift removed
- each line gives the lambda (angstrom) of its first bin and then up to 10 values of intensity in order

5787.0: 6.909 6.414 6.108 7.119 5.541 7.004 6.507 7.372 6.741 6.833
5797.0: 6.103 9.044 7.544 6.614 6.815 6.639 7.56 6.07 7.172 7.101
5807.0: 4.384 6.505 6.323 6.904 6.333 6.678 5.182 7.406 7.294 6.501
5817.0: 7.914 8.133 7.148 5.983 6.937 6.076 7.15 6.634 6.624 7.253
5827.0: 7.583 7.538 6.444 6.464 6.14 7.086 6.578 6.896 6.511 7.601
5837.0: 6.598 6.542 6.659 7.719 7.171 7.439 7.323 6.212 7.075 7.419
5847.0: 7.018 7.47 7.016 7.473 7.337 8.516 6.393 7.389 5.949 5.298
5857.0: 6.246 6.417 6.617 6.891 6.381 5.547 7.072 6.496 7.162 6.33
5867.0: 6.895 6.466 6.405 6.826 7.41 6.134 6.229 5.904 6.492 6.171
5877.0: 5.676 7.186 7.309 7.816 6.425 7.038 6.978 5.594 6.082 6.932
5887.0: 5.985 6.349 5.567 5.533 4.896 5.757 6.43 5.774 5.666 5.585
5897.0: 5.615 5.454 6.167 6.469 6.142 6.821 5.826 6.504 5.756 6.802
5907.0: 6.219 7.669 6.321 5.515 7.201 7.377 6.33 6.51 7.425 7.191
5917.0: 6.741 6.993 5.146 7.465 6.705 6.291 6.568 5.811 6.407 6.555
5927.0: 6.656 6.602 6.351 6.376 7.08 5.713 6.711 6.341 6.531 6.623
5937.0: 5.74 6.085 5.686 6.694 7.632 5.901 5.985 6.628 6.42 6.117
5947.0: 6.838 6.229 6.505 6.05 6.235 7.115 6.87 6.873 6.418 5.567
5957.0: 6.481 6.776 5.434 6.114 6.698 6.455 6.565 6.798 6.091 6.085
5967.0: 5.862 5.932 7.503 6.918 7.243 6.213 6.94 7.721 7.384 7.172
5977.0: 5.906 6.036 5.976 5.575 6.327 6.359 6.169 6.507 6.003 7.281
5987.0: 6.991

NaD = 1.1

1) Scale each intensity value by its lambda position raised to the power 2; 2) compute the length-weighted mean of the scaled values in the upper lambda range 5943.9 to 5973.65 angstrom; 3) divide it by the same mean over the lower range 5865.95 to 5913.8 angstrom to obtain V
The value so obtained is 1.0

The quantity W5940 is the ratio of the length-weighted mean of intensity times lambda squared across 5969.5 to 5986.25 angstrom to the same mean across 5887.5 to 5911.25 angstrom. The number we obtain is 1.11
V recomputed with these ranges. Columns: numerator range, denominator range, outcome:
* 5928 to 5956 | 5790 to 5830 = 0.99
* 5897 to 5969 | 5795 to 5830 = 0.98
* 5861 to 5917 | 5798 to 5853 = 0.94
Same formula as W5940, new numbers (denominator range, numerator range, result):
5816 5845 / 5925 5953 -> 0.96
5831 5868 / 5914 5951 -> 0.97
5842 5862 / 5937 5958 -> 0.97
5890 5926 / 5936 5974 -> 1.04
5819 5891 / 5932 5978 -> 1.00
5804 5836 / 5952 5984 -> 1.01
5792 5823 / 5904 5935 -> 1.00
